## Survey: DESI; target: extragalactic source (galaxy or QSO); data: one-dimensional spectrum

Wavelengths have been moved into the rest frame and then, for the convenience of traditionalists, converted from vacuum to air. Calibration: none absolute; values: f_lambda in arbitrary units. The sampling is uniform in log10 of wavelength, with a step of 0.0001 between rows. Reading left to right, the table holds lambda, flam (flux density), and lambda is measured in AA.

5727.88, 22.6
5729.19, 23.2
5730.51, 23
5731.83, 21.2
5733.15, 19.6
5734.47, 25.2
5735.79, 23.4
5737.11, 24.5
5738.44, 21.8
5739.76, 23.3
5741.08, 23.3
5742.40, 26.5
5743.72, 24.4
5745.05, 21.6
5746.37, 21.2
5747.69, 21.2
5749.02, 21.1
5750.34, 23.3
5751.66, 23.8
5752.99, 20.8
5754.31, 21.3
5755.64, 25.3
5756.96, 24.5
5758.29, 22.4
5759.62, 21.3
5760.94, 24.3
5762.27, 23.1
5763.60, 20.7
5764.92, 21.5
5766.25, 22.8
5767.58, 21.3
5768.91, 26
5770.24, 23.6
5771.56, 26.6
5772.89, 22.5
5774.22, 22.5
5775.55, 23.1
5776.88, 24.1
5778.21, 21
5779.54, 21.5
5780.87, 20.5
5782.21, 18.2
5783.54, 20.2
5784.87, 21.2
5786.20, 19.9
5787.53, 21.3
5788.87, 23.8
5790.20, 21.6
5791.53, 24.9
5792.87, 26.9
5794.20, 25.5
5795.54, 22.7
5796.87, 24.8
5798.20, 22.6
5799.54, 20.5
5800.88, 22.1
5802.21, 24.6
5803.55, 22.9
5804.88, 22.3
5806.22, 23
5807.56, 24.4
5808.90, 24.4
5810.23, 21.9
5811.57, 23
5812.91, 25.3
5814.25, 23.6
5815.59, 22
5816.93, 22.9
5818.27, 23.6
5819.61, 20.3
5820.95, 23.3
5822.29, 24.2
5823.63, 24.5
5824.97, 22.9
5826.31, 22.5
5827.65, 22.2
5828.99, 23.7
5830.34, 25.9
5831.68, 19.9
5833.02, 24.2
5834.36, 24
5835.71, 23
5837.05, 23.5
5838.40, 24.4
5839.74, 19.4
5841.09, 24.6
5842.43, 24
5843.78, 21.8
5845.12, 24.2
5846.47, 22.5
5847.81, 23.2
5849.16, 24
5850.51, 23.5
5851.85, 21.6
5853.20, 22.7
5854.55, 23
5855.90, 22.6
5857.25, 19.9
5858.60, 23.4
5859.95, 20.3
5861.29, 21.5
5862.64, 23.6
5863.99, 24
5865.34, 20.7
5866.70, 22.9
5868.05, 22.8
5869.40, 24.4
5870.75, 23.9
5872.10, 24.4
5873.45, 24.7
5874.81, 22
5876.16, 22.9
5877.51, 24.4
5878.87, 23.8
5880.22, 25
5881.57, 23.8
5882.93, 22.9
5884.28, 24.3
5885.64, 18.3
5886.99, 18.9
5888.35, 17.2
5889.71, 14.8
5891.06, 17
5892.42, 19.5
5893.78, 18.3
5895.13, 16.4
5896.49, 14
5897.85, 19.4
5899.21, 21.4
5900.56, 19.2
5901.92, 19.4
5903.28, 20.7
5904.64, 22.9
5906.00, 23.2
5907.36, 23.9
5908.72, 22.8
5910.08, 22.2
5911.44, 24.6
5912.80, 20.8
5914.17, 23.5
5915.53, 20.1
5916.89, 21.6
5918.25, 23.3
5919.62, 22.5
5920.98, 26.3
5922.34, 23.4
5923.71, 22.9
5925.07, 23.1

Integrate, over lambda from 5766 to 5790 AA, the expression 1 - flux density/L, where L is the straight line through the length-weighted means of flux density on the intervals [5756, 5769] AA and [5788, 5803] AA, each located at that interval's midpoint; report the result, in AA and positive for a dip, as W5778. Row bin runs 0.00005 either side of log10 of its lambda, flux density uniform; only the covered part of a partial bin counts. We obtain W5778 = 0.9 AA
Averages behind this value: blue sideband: 22.7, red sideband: 23.6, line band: 22.2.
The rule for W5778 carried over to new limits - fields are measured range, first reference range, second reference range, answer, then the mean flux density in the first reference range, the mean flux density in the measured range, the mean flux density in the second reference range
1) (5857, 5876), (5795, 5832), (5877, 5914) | -1.1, 23.1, 22.8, 20.7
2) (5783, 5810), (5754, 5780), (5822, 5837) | 0.2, 23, 23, 23.4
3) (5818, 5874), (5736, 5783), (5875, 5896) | -4.8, 22.7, 23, 20.5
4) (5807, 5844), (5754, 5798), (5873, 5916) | -2.0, 22.8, 23.2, 21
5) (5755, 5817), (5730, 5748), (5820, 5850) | 0.5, 22.9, 22.9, 23.2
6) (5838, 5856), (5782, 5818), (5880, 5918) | -1.0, 22.9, 23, 20.6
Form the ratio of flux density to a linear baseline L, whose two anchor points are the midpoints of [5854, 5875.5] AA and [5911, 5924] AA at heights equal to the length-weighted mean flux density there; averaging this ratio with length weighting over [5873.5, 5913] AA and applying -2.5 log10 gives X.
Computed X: 0.10 mag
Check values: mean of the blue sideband 22.8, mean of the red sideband 22.9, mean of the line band 20.9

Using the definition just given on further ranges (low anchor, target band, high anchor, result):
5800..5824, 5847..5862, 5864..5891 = 0.008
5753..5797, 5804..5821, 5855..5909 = -0.040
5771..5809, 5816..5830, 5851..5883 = -0.011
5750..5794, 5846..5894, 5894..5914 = -0.039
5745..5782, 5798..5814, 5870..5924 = -0.042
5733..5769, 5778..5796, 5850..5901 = 0.015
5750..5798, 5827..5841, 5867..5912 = -0.052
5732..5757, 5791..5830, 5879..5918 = -0.069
